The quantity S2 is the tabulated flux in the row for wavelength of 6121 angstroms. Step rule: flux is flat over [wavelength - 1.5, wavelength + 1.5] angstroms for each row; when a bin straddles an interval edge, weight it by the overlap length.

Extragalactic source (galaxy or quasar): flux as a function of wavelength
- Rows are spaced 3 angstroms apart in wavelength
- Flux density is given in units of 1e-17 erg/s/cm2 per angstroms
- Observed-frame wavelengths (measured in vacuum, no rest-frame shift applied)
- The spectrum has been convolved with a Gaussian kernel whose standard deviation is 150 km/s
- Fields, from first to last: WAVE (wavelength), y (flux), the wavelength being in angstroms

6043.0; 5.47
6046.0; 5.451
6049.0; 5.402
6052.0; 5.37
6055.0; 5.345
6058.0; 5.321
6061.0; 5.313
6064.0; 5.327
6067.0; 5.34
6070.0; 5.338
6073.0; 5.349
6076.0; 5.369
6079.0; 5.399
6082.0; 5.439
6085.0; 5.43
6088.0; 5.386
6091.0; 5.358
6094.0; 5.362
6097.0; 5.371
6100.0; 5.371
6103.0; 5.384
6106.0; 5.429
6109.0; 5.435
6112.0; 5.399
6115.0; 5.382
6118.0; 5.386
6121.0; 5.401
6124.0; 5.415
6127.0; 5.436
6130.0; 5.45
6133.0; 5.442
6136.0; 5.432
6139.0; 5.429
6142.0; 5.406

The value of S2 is 5.401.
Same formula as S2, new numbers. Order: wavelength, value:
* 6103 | 5.384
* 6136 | 5.432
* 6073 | 5.349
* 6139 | 5.429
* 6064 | 5.327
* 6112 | 5.399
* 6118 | 5.386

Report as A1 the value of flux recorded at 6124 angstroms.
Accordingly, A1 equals 5.415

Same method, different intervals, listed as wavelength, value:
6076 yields 5.369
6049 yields 5.402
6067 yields 5.34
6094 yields 5.362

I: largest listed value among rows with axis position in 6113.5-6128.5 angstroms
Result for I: 5.436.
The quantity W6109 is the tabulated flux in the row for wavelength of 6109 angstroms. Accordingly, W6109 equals 5.435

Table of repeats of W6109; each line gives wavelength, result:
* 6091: 5.358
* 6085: 5.43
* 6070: 5.338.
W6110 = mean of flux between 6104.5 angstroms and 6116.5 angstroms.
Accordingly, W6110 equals 5.41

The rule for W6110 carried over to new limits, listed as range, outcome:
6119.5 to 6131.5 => 5.43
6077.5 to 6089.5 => 5.41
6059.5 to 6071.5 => 5.33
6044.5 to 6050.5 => 5.43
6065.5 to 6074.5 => 5.34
